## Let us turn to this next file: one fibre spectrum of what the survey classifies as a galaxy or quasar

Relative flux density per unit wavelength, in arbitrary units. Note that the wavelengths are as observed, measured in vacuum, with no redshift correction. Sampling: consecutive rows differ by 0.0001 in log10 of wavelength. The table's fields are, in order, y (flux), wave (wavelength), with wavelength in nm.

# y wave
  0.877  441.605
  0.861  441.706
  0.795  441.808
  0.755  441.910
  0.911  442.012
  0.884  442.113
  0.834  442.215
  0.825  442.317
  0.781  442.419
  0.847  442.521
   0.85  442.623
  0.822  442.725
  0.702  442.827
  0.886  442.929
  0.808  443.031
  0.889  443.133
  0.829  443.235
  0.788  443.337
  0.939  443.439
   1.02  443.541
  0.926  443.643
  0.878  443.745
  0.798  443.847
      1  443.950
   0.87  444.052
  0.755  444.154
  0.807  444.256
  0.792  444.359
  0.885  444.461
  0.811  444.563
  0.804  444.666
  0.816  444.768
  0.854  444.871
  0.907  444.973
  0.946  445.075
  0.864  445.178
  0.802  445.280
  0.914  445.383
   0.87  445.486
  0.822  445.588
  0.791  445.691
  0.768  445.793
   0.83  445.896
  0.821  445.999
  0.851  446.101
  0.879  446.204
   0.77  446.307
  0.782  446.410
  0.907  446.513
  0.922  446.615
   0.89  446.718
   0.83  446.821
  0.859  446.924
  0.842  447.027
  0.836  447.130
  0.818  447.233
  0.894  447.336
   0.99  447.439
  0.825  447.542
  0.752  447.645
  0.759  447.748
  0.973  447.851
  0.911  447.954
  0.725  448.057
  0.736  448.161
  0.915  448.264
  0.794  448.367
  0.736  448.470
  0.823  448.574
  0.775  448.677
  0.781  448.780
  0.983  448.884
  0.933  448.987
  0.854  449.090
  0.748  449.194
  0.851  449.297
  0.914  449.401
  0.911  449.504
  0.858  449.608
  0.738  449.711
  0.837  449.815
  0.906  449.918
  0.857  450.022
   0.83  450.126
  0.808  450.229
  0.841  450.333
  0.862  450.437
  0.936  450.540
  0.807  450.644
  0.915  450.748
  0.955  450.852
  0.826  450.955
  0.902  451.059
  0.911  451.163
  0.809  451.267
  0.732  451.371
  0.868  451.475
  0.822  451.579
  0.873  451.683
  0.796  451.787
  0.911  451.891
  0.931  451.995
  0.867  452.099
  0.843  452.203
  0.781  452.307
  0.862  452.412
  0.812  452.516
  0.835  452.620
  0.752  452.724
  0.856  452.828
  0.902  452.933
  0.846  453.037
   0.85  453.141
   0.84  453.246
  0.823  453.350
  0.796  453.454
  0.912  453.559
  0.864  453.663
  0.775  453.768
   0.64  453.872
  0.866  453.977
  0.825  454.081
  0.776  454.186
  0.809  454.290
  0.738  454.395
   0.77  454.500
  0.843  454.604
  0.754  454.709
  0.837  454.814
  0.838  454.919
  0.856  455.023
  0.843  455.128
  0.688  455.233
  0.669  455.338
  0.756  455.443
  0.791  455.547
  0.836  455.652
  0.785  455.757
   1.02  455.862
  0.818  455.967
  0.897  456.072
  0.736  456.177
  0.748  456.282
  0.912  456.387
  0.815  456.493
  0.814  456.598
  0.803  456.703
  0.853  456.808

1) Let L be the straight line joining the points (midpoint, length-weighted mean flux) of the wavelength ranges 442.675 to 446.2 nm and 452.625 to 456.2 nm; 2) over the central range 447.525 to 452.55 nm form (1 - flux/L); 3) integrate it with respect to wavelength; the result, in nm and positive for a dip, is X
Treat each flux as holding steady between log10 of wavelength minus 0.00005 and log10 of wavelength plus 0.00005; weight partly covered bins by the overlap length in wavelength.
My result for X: -0.10 nm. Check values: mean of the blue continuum 0.85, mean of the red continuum 0.813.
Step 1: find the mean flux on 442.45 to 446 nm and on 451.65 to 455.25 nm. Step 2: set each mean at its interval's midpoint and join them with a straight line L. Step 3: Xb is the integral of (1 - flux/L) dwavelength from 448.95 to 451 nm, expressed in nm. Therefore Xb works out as -0.06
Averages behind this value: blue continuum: 0.849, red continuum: 0.824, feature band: 0.859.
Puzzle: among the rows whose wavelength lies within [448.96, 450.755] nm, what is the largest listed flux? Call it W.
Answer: 0.936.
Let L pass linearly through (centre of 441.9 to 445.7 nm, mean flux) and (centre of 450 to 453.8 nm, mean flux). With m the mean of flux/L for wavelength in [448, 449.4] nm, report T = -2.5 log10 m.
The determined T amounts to 0.04 mag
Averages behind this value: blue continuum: 0.851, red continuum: 0.849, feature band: 0.823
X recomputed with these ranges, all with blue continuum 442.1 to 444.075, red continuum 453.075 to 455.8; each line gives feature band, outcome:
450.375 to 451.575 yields -0.068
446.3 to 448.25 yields -0.023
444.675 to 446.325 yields 0.002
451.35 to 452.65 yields -0.051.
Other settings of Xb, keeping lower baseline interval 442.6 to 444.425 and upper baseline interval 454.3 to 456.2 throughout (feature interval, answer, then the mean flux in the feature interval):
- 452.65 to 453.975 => -0.02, 0.823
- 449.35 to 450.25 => -0.03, 0.853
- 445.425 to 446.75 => 0.01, 0.839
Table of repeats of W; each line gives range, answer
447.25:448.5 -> 0.99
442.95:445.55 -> 1.02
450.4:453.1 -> 0.955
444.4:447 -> 0.946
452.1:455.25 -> 0.912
